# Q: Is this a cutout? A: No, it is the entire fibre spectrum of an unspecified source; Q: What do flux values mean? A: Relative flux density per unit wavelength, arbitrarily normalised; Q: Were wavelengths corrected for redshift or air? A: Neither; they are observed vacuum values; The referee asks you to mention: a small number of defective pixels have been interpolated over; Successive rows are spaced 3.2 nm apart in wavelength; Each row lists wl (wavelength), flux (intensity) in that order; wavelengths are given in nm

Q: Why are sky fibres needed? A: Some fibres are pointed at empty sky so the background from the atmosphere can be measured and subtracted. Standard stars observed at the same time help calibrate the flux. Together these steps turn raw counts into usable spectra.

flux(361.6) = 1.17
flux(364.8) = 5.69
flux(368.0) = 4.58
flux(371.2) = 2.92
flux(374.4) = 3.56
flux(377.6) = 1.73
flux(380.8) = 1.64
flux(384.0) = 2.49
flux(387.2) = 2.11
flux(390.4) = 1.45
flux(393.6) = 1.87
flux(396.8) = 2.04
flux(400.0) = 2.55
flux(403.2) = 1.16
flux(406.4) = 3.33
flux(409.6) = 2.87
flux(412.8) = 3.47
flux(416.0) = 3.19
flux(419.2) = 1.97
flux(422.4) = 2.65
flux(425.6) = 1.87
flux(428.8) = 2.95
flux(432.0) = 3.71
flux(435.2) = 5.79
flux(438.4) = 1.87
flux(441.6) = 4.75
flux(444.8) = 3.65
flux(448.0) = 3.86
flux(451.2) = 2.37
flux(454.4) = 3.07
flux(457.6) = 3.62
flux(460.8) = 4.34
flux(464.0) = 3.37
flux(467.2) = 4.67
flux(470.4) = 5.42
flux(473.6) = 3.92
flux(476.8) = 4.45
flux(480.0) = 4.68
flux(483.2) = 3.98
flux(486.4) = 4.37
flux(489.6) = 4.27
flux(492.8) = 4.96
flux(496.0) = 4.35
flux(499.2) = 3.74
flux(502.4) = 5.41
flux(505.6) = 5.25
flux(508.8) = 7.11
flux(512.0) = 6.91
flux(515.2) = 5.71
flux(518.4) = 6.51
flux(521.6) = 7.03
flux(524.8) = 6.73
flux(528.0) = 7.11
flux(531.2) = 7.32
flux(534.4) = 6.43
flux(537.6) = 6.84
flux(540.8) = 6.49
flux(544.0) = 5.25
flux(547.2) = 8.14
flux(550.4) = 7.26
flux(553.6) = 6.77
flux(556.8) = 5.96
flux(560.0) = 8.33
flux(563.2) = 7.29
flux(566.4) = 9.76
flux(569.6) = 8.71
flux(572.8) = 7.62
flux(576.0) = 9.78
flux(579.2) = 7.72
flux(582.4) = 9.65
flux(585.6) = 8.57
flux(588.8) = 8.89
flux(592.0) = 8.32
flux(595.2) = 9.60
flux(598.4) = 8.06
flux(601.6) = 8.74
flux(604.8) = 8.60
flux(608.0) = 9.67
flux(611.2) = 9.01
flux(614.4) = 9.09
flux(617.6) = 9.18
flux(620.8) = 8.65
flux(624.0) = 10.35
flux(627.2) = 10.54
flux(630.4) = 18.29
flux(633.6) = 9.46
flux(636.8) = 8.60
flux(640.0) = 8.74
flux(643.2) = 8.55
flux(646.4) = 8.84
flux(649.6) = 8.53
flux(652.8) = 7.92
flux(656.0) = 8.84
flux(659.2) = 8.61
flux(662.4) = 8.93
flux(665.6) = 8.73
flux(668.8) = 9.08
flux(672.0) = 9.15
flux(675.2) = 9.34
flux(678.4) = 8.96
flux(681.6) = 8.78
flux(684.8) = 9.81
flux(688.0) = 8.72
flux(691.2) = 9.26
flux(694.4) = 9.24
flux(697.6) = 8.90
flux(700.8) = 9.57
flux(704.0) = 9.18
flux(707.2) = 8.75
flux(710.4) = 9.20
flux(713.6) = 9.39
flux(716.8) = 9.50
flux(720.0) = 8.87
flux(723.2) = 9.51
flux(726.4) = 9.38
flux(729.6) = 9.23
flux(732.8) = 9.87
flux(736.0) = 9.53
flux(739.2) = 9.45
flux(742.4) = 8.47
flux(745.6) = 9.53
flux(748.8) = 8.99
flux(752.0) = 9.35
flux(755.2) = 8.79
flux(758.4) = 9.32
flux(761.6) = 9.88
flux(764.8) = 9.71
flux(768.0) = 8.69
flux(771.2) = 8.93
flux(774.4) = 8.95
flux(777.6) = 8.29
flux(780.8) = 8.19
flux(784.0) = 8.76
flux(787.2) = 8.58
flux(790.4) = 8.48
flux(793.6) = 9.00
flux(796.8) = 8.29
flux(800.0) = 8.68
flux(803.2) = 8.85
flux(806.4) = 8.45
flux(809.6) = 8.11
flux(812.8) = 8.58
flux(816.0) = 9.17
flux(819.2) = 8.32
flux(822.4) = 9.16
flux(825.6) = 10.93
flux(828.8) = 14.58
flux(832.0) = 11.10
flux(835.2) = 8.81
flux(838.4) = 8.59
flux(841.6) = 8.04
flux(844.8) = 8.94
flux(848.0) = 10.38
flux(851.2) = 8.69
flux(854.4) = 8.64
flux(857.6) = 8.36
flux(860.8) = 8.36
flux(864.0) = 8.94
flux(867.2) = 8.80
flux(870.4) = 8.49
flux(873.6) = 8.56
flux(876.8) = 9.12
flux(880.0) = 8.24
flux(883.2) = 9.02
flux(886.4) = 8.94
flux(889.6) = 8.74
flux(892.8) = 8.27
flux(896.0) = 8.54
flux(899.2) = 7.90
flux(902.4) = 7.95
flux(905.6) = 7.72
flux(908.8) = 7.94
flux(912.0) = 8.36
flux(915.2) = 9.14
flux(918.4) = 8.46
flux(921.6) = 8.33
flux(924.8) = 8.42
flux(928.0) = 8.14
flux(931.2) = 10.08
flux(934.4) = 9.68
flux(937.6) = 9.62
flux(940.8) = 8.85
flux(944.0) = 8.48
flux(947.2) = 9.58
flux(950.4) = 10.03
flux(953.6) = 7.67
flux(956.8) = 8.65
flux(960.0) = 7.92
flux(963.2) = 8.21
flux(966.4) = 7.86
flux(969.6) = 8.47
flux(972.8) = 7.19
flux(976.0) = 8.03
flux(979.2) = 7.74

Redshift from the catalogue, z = 0.26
